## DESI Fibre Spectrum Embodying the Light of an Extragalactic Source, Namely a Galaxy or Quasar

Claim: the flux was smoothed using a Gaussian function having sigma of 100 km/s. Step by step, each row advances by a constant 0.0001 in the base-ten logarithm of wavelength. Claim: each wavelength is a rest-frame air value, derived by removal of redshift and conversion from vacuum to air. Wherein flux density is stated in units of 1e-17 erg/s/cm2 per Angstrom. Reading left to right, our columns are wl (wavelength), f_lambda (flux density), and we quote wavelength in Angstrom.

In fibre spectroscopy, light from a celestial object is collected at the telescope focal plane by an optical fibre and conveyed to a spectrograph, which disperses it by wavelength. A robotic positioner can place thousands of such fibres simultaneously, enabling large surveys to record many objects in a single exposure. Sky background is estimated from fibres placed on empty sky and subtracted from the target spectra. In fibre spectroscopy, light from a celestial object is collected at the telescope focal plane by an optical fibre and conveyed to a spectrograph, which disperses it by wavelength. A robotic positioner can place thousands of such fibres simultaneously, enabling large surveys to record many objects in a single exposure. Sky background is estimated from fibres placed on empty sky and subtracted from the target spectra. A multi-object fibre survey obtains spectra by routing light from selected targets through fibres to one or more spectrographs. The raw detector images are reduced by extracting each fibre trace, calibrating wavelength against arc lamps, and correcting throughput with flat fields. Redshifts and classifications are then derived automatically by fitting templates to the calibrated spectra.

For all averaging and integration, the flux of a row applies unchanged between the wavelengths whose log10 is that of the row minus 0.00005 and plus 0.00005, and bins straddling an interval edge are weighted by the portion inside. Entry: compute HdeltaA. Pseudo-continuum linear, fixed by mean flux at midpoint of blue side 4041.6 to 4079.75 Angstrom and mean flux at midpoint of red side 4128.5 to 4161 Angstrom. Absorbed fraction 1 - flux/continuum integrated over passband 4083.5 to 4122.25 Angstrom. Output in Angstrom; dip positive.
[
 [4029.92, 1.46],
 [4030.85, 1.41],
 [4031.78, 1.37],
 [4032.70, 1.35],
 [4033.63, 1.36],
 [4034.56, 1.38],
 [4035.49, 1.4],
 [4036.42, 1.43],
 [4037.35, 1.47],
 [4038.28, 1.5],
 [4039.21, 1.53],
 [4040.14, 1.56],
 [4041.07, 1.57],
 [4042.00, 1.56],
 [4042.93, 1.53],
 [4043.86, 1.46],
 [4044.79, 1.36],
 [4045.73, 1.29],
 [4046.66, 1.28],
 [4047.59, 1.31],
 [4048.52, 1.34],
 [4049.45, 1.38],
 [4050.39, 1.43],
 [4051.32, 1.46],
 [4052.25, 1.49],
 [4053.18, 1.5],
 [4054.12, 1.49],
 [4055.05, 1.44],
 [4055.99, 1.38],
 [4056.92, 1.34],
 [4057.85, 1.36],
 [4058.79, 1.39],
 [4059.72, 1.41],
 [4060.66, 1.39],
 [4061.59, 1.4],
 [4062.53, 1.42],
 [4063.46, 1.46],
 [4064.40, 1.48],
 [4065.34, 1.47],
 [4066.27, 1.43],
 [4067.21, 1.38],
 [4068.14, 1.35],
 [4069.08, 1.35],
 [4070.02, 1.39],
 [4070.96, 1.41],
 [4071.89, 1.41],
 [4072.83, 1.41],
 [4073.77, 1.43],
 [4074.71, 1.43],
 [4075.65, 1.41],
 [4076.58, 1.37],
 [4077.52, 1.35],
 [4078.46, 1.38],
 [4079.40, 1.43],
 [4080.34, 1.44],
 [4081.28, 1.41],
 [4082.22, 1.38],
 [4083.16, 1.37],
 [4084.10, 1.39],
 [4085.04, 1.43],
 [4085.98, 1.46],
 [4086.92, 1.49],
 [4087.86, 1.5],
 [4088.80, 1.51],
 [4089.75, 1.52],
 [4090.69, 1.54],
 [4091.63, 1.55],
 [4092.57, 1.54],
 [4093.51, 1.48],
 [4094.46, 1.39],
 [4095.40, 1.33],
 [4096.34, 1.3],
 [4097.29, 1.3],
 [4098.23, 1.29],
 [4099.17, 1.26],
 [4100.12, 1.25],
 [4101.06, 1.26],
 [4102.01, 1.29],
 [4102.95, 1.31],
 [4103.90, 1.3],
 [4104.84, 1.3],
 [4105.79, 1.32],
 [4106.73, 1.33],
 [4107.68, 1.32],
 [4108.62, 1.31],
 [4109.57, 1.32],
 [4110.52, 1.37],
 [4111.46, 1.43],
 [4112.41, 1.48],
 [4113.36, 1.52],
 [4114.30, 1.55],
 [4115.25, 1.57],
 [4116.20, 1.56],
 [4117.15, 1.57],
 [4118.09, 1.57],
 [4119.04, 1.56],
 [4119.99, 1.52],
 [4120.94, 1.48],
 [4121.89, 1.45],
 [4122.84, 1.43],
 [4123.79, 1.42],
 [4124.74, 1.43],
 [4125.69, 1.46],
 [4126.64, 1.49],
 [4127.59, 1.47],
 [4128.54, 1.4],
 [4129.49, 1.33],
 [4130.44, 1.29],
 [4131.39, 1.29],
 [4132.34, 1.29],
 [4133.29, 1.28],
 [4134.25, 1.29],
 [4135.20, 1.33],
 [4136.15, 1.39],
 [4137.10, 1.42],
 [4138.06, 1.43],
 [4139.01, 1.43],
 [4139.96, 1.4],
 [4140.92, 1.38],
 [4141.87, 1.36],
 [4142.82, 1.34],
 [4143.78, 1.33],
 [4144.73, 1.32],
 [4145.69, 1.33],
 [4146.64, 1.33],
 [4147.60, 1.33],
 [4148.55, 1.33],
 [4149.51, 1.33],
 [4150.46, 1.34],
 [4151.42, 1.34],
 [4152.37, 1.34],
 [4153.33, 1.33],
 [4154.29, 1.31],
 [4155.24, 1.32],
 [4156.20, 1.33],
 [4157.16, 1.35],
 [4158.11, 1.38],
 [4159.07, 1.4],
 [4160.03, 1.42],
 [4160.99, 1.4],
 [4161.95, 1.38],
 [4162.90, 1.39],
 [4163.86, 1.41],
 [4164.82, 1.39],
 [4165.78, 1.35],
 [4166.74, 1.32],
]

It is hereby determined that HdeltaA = -1.2 Angstrom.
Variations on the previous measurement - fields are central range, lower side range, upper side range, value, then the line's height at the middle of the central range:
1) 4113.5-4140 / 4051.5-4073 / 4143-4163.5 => -1.3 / 1.37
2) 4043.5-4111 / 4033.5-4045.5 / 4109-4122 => 4.1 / 1.48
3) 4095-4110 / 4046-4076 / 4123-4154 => 0.9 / 1.38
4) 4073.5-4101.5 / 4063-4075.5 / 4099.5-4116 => -0.3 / 1.39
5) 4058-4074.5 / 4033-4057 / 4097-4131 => 0.2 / 1.42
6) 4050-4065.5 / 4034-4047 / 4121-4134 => 0.1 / 1.44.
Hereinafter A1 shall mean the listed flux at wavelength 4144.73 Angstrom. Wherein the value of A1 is 1.32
